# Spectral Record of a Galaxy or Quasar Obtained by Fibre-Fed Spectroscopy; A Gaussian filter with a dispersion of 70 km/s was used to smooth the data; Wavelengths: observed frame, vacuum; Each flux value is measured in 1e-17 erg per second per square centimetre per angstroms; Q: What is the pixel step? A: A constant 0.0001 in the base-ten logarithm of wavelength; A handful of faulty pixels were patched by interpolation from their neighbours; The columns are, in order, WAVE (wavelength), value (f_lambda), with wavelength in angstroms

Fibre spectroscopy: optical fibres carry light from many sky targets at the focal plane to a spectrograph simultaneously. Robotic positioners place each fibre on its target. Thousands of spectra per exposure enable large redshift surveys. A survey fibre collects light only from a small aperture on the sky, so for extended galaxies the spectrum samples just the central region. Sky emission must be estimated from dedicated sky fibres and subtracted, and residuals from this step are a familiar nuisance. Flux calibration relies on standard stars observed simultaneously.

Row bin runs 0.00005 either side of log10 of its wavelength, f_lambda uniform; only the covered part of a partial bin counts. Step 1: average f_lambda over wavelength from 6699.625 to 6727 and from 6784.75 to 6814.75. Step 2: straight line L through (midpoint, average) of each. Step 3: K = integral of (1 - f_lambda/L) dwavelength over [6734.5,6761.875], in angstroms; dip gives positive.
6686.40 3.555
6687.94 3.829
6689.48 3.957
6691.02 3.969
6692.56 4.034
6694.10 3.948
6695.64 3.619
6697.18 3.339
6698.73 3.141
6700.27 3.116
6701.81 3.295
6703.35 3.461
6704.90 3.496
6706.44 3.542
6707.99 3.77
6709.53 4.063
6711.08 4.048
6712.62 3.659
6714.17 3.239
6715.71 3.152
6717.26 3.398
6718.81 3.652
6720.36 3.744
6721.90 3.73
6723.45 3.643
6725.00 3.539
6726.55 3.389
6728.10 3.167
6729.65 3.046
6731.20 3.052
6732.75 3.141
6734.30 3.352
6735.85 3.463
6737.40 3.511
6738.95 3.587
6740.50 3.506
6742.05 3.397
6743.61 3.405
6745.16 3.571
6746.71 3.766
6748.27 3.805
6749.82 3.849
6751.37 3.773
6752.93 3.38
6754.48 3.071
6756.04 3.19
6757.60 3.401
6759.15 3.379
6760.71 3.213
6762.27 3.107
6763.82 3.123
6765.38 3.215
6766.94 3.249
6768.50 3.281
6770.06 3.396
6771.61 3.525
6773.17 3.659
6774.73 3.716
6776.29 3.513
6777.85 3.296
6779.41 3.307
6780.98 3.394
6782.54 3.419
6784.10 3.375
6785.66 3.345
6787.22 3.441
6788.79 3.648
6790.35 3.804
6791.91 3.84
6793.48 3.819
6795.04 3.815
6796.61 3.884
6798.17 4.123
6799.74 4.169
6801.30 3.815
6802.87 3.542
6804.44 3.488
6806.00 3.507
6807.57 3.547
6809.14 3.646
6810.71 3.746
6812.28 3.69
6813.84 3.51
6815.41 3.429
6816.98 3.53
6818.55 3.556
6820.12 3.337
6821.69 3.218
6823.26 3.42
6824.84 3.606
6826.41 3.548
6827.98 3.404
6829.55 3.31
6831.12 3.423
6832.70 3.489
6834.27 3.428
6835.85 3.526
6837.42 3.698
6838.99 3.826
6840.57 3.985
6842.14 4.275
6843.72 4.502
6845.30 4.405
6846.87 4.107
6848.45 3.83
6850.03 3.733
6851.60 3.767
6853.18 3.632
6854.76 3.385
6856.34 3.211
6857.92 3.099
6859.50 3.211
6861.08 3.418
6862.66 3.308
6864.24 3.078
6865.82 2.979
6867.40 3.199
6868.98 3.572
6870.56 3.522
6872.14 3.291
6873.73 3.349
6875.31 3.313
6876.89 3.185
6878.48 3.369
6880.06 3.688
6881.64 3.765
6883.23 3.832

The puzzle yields 1.0 angstroms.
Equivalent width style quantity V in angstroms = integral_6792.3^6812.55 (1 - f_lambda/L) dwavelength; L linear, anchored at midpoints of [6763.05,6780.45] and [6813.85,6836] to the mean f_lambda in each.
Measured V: -2.0 angstroms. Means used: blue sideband 3.39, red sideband 3.44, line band 3.75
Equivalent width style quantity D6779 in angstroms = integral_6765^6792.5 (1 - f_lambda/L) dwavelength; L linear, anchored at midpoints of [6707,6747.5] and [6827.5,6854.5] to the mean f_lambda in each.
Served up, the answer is 1.2 angstroms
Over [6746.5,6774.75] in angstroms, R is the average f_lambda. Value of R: 3.41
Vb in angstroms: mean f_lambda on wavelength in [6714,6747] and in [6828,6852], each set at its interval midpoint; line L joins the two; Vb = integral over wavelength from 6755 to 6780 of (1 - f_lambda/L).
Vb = 1.5 angstroms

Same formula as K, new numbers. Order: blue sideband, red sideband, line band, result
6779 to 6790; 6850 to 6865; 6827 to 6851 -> -2.91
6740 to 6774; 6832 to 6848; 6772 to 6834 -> 2.10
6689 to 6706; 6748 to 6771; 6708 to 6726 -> -0.63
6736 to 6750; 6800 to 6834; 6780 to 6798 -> -0.44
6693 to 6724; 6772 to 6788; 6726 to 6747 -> 0.84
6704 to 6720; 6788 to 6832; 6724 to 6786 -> 3.64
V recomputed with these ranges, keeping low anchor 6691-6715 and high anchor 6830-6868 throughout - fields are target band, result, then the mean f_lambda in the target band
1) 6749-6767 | 1.3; 3.33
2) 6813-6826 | 0.5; 3.46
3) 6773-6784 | 0.4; 3.45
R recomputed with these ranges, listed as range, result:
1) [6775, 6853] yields 3.65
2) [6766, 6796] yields 3.52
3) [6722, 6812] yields 3.5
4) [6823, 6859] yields 3.68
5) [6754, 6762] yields 3.24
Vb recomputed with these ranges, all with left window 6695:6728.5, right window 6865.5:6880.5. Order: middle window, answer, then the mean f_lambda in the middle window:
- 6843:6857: -1.9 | 3.84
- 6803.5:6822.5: -0.6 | 3.52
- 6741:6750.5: -0.4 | 3.63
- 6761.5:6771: 0.6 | 3.24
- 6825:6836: -0.2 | 3.45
